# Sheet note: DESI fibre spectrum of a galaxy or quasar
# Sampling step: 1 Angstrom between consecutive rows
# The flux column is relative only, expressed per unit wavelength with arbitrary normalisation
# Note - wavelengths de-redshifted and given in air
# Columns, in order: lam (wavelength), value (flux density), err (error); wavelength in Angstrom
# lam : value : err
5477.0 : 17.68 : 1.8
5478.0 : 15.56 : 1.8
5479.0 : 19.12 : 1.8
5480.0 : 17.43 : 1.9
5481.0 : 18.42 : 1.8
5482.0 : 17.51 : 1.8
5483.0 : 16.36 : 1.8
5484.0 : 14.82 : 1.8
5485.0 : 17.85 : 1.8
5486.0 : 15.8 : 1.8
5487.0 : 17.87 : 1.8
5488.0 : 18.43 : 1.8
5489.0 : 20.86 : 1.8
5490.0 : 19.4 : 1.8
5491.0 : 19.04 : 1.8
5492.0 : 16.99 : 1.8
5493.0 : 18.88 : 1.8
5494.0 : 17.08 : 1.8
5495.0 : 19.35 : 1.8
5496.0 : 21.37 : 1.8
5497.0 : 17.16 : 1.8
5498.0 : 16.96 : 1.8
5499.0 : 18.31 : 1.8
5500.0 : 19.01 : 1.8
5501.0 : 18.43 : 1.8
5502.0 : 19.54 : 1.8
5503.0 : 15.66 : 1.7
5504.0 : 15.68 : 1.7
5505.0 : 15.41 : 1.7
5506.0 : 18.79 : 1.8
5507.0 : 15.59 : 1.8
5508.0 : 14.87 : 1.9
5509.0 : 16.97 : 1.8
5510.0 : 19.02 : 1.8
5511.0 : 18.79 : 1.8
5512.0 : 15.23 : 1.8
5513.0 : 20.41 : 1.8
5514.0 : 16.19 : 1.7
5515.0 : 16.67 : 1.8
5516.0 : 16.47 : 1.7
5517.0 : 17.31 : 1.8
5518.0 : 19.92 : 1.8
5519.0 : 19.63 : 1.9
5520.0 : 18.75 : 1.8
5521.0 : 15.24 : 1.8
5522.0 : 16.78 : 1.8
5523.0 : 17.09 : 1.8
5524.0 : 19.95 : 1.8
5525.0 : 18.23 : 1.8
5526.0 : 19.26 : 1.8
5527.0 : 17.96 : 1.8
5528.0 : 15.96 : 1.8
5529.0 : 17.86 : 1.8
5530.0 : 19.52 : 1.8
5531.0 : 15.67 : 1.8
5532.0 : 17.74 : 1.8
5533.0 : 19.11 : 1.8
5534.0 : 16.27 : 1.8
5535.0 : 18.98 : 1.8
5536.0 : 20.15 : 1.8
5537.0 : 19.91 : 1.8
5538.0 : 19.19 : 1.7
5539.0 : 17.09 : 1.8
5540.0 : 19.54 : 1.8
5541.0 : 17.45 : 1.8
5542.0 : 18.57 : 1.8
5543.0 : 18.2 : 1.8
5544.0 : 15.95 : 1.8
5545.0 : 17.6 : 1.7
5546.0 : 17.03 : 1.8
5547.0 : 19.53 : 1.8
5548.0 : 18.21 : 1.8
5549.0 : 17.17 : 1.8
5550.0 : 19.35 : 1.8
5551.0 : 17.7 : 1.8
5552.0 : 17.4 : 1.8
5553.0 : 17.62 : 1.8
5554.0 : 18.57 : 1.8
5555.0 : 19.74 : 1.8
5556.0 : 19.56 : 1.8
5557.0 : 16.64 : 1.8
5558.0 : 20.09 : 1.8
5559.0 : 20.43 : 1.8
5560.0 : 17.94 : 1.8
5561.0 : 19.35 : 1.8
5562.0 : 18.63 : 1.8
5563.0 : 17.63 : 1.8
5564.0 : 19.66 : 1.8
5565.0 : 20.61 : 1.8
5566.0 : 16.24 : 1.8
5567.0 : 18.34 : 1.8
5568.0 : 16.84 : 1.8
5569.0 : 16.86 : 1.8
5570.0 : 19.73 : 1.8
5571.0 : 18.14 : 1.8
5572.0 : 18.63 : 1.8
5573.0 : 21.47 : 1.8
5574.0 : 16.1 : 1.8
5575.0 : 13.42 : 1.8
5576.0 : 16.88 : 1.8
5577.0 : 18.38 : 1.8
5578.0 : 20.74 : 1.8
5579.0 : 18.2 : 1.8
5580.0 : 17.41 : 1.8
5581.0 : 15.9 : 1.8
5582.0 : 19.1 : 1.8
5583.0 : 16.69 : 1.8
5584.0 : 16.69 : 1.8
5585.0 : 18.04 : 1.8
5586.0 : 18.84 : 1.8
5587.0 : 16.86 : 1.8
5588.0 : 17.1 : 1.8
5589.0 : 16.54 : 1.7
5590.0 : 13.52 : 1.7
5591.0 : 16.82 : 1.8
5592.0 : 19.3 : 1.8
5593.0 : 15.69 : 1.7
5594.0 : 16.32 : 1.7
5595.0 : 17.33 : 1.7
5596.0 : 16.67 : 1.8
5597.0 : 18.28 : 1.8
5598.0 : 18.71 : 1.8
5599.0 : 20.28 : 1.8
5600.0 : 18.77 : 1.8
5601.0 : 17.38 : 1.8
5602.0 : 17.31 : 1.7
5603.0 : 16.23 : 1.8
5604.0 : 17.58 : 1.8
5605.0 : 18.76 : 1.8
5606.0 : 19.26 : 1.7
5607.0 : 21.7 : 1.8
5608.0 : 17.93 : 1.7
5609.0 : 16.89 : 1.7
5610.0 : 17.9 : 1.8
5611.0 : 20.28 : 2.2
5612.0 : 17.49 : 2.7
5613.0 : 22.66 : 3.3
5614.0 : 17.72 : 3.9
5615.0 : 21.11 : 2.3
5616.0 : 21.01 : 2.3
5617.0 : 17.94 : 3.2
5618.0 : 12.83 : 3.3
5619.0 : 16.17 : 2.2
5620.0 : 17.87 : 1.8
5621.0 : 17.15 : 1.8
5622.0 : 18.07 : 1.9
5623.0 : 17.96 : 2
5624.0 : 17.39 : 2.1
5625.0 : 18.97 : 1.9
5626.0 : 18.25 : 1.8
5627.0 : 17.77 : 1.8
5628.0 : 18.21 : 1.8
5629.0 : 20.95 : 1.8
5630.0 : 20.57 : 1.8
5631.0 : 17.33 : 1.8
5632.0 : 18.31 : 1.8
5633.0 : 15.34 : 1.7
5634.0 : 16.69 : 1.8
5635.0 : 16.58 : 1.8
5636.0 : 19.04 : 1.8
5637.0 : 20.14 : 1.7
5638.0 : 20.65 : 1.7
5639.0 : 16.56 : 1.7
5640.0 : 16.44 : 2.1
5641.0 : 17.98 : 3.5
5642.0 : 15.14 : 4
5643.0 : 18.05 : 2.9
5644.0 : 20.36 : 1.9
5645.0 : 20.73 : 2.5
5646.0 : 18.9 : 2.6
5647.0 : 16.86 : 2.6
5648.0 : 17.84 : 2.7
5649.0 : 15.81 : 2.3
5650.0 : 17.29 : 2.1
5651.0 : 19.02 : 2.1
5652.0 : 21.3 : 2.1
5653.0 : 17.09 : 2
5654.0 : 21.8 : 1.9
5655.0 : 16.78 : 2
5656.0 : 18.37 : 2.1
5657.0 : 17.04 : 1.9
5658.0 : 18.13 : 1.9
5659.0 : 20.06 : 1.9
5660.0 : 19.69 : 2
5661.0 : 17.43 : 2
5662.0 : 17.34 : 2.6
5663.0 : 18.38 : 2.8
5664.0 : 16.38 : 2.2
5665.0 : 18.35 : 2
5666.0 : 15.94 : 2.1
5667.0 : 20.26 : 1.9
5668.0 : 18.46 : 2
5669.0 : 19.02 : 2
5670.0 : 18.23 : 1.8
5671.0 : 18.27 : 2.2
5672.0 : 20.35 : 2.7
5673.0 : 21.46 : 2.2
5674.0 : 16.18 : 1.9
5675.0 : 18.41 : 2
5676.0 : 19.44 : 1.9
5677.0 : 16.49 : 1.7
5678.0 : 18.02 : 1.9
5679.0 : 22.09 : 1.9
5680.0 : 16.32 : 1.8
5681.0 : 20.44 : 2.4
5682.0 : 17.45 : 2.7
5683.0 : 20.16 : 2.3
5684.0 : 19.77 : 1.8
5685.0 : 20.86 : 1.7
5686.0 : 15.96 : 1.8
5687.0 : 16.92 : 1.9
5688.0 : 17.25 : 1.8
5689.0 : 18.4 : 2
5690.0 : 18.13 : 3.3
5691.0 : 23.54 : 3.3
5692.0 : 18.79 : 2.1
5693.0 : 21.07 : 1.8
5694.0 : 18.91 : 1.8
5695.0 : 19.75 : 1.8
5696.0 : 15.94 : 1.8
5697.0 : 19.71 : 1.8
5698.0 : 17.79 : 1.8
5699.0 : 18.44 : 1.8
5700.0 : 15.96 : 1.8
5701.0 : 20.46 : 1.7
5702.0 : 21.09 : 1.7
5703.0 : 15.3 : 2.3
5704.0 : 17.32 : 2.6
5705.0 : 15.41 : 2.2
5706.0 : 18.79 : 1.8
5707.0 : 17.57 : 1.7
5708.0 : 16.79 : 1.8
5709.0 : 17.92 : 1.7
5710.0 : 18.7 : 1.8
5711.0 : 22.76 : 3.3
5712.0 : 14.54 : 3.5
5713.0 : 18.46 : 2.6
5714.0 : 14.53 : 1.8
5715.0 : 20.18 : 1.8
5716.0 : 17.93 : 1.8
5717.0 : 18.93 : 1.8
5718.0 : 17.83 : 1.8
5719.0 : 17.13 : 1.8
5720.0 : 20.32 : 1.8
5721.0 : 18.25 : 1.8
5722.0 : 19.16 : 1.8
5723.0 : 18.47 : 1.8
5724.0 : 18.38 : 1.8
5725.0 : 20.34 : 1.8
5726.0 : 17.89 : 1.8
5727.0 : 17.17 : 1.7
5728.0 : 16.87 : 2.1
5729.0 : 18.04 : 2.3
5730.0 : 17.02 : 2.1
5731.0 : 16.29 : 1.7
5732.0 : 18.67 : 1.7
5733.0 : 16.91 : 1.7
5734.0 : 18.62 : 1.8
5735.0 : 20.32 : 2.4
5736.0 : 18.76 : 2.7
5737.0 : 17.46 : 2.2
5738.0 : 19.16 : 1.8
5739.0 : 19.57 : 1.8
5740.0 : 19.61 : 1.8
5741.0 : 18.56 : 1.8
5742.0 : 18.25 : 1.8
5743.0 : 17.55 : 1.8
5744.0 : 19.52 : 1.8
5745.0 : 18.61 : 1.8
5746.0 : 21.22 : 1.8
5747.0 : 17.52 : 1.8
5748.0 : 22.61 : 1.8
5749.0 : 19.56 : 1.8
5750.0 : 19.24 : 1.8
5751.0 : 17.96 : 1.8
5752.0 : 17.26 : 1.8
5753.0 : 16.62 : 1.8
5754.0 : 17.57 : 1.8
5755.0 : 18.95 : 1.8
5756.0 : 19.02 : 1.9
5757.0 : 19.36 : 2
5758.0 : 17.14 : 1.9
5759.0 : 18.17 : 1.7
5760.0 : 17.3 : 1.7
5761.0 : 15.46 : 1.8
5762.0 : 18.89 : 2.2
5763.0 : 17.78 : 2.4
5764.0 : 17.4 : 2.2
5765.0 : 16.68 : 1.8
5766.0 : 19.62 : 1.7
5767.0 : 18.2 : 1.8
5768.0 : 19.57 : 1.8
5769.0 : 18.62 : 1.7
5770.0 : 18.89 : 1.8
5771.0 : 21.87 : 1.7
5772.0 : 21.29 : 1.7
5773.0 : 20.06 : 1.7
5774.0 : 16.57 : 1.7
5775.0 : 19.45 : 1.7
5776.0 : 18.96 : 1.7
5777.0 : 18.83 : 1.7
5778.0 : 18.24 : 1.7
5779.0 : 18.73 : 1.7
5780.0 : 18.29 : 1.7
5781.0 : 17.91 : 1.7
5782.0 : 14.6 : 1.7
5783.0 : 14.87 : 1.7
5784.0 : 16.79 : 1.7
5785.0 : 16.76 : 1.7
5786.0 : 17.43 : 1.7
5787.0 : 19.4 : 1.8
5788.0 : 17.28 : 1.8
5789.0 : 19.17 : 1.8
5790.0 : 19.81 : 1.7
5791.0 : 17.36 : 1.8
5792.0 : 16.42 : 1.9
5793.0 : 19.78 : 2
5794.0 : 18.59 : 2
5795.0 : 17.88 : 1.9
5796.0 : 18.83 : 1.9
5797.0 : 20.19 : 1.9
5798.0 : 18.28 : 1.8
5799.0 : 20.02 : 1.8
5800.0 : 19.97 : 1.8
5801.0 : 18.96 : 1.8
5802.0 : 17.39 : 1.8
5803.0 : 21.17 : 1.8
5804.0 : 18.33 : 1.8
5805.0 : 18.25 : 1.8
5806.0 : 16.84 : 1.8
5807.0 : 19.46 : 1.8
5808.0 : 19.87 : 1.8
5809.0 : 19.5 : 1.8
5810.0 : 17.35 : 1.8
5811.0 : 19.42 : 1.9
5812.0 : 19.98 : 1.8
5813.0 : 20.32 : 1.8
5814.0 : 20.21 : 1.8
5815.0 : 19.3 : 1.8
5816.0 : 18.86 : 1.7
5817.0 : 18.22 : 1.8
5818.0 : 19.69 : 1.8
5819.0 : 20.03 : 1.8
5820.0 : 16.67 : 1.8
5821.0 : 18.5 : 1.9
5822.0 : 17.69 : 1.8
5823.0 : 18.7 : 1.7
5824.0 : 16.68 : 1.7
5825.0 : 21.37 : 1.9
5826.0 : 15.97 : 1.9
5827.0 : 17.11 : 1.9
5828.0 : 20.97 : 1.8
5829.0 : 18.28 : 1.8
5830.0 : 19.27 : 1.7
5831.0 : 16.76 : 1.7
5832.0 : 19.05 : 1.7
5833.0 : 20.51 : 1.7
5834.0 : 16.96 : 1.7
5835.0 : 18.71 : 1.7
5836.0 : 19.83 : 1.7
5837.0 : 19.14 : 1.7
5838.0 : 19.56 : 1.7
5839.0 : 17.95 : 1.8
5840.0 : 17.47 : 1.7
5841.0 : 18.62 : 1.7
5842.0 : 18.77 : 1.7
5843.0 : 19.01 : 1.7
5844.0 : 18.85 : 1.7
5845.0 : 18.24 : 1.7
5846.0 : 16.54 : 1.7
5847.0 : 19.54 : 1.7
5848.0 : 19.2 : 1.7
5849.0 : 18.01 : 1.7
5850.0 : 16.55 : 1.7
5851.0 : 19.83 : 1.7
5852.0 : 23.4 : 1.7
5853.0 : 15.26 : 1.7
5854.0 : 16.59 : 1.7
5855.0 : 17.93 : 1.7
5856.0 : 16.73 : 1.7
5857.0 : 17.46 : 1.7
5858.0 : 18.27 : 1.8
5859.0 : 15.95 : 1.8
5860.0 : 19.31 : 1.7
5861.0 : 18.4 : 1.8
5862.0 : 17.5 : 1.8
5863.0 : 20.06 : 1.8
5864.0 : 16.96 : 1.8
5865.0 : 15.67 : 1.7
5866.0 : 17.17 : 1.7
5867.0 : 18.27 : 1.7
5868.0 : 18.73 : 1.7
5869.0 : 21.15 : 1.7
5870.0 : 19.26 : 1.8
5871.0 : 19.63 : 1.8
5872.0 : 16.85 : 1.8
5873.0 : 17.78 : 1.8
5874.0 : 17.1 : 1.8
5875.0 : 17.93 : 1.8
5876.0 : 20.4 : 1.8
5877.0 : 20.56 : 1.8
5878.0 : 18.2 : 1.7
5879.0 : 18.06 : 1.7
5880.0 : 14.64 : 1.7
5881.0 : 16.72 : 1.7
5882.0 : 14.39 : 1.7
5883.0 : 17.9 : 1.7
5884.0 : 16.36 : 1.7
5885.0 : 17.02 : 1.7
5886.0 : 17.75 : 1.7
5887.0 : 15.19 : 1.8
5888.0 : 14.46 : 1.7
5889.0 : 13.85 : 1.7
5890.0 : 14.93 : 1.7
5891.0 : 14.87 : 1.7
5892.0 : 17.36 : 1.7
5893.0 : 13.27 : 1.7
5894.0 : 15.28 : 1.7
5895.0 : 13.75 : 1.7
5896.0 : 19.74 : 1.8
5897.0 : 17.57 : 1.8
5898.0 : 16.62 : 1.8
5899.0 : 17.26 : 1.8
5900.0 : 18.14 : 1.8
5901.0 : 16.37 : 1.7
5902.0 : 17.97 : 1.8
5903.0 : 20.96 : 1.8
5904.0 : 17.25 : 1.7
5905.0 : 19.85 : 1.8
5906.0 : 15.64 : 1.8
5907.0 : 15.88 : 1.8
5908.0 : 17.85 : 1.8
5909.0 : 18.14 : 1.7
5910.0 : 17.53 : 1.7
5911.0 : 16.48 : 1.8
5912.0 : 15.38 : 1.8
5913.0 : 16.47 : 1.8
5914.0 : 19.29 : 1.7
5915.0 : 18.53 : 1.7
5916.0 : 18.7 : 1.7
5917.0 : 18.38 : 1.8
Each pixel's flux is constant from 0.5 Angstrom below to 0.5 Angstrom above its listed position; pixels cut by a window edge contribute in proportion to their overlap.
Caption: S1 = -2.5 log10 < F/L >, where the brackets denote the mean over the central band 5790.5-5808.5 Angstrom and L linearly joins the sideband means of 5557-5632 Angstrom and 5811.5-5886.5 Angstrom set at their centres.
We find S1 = -0.029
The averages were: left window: 18.1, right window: 18.3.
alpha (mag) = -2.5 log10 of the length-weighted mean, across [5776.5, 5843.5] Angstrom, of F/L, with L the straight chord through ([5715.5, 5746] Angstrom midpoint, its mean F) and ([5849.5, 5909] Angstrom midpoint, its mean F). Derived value -0.040 mag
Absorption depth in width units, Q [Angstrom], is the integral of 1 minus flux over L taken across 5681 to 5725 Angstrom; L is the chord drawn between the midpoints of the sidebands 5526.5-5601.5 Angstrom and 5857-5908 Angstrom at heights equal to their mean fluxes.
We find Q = -1.9 Angstrom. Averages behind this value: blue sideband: 18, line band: 18.4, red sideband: 17.3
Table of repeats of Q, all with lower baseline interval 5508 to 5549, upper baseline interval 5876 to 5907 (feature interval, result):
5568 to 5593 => 0.4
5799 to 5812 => -1.5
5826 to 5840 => -1.4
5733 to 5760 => -2.3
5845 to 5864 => -1.4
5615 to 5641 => -0.5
